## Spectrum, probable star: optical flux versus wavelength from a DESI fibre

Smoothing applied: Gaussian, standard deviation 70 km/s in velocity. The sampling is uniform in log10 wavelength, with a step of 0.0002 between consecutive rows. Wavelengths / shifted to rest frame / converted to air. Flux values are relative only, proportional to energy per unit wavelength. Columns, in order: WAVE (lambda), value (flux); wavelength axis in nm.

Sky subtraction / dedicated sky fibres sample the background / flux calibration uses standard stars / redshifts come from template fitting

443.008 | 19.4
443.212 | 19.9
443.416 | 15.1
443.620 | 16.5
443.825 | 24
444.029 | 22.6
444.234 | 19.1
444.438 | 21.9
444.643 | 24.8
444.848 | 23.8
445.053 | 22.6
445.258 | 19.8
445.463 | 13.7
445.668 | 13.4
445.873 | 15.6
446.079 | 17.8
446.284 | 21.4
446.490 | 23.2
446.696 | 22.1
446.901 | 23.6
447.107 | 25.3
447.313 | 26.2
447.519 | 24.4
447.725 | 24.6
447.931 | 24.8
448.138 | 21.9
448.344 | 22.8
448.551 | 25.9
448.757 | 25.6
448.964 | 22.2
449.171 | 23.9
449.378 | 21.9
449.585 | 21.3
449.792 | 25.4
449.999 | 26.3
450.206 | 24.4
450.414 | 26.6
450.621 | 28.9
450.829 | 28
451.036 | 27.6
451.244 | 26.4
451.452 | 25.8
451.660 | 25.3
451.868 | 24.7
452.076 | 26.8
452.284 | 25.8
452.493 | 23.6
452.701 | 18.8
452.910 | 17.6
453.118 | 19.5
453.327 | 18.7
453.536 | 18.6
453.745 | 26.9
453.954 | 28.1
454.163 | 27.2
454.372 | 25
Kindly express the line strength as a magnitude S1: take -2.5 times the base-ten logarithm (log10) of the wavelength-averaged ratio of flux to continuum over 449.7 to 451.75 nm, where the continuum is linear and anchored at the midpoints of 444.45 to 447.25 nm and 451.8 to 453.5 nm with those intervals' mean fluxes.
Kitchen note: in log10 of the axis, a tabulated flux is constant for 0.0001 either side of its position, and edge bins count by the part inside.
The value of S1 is -0.23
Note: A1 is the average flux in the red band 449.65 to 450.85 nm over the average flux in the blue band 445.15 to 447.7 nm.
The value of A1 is 1.3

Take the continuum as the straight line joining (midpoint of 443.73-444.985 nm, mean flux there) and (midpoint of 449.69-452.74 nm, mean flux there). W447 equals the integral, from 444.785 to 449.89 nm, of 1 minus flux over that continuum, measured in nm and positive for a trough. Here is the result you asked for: 0.41 nm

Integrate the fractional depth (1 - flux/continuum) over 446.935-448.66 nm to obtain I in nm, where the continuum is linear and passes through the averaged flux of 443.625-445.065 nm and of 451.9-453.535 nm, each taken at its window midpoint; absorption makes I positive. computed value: -0.20 nm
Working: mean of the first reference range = 22.3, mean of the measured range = 24.5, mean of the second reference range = 21.5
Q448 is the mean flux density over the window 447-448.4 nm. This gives 24.3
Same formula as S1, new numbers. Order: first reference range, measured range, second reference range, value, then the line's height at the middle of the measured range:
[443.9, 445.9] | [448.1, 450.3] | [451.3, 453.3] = -0.10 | 21.7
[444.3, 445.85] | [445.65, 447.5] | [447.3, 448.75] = 0.04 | 22.1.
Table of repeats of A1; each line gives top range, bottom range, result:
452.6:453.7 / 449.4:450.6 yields 0.77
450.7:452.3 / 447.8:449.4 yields 1.11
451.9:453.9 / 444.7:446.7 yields 1.14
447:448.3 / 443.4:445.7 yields 1.21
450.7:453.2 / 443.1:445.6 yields 1.20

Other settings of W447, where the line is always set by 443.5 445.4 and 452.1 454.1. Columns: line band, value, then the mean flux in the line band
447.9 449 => -0.11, 23.9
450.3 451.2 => -0.23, 27.6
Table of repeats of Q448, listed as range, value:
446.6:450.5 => 24.2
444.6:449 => 22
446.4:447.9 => 24.2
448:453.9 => 24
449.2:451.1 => 25.5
